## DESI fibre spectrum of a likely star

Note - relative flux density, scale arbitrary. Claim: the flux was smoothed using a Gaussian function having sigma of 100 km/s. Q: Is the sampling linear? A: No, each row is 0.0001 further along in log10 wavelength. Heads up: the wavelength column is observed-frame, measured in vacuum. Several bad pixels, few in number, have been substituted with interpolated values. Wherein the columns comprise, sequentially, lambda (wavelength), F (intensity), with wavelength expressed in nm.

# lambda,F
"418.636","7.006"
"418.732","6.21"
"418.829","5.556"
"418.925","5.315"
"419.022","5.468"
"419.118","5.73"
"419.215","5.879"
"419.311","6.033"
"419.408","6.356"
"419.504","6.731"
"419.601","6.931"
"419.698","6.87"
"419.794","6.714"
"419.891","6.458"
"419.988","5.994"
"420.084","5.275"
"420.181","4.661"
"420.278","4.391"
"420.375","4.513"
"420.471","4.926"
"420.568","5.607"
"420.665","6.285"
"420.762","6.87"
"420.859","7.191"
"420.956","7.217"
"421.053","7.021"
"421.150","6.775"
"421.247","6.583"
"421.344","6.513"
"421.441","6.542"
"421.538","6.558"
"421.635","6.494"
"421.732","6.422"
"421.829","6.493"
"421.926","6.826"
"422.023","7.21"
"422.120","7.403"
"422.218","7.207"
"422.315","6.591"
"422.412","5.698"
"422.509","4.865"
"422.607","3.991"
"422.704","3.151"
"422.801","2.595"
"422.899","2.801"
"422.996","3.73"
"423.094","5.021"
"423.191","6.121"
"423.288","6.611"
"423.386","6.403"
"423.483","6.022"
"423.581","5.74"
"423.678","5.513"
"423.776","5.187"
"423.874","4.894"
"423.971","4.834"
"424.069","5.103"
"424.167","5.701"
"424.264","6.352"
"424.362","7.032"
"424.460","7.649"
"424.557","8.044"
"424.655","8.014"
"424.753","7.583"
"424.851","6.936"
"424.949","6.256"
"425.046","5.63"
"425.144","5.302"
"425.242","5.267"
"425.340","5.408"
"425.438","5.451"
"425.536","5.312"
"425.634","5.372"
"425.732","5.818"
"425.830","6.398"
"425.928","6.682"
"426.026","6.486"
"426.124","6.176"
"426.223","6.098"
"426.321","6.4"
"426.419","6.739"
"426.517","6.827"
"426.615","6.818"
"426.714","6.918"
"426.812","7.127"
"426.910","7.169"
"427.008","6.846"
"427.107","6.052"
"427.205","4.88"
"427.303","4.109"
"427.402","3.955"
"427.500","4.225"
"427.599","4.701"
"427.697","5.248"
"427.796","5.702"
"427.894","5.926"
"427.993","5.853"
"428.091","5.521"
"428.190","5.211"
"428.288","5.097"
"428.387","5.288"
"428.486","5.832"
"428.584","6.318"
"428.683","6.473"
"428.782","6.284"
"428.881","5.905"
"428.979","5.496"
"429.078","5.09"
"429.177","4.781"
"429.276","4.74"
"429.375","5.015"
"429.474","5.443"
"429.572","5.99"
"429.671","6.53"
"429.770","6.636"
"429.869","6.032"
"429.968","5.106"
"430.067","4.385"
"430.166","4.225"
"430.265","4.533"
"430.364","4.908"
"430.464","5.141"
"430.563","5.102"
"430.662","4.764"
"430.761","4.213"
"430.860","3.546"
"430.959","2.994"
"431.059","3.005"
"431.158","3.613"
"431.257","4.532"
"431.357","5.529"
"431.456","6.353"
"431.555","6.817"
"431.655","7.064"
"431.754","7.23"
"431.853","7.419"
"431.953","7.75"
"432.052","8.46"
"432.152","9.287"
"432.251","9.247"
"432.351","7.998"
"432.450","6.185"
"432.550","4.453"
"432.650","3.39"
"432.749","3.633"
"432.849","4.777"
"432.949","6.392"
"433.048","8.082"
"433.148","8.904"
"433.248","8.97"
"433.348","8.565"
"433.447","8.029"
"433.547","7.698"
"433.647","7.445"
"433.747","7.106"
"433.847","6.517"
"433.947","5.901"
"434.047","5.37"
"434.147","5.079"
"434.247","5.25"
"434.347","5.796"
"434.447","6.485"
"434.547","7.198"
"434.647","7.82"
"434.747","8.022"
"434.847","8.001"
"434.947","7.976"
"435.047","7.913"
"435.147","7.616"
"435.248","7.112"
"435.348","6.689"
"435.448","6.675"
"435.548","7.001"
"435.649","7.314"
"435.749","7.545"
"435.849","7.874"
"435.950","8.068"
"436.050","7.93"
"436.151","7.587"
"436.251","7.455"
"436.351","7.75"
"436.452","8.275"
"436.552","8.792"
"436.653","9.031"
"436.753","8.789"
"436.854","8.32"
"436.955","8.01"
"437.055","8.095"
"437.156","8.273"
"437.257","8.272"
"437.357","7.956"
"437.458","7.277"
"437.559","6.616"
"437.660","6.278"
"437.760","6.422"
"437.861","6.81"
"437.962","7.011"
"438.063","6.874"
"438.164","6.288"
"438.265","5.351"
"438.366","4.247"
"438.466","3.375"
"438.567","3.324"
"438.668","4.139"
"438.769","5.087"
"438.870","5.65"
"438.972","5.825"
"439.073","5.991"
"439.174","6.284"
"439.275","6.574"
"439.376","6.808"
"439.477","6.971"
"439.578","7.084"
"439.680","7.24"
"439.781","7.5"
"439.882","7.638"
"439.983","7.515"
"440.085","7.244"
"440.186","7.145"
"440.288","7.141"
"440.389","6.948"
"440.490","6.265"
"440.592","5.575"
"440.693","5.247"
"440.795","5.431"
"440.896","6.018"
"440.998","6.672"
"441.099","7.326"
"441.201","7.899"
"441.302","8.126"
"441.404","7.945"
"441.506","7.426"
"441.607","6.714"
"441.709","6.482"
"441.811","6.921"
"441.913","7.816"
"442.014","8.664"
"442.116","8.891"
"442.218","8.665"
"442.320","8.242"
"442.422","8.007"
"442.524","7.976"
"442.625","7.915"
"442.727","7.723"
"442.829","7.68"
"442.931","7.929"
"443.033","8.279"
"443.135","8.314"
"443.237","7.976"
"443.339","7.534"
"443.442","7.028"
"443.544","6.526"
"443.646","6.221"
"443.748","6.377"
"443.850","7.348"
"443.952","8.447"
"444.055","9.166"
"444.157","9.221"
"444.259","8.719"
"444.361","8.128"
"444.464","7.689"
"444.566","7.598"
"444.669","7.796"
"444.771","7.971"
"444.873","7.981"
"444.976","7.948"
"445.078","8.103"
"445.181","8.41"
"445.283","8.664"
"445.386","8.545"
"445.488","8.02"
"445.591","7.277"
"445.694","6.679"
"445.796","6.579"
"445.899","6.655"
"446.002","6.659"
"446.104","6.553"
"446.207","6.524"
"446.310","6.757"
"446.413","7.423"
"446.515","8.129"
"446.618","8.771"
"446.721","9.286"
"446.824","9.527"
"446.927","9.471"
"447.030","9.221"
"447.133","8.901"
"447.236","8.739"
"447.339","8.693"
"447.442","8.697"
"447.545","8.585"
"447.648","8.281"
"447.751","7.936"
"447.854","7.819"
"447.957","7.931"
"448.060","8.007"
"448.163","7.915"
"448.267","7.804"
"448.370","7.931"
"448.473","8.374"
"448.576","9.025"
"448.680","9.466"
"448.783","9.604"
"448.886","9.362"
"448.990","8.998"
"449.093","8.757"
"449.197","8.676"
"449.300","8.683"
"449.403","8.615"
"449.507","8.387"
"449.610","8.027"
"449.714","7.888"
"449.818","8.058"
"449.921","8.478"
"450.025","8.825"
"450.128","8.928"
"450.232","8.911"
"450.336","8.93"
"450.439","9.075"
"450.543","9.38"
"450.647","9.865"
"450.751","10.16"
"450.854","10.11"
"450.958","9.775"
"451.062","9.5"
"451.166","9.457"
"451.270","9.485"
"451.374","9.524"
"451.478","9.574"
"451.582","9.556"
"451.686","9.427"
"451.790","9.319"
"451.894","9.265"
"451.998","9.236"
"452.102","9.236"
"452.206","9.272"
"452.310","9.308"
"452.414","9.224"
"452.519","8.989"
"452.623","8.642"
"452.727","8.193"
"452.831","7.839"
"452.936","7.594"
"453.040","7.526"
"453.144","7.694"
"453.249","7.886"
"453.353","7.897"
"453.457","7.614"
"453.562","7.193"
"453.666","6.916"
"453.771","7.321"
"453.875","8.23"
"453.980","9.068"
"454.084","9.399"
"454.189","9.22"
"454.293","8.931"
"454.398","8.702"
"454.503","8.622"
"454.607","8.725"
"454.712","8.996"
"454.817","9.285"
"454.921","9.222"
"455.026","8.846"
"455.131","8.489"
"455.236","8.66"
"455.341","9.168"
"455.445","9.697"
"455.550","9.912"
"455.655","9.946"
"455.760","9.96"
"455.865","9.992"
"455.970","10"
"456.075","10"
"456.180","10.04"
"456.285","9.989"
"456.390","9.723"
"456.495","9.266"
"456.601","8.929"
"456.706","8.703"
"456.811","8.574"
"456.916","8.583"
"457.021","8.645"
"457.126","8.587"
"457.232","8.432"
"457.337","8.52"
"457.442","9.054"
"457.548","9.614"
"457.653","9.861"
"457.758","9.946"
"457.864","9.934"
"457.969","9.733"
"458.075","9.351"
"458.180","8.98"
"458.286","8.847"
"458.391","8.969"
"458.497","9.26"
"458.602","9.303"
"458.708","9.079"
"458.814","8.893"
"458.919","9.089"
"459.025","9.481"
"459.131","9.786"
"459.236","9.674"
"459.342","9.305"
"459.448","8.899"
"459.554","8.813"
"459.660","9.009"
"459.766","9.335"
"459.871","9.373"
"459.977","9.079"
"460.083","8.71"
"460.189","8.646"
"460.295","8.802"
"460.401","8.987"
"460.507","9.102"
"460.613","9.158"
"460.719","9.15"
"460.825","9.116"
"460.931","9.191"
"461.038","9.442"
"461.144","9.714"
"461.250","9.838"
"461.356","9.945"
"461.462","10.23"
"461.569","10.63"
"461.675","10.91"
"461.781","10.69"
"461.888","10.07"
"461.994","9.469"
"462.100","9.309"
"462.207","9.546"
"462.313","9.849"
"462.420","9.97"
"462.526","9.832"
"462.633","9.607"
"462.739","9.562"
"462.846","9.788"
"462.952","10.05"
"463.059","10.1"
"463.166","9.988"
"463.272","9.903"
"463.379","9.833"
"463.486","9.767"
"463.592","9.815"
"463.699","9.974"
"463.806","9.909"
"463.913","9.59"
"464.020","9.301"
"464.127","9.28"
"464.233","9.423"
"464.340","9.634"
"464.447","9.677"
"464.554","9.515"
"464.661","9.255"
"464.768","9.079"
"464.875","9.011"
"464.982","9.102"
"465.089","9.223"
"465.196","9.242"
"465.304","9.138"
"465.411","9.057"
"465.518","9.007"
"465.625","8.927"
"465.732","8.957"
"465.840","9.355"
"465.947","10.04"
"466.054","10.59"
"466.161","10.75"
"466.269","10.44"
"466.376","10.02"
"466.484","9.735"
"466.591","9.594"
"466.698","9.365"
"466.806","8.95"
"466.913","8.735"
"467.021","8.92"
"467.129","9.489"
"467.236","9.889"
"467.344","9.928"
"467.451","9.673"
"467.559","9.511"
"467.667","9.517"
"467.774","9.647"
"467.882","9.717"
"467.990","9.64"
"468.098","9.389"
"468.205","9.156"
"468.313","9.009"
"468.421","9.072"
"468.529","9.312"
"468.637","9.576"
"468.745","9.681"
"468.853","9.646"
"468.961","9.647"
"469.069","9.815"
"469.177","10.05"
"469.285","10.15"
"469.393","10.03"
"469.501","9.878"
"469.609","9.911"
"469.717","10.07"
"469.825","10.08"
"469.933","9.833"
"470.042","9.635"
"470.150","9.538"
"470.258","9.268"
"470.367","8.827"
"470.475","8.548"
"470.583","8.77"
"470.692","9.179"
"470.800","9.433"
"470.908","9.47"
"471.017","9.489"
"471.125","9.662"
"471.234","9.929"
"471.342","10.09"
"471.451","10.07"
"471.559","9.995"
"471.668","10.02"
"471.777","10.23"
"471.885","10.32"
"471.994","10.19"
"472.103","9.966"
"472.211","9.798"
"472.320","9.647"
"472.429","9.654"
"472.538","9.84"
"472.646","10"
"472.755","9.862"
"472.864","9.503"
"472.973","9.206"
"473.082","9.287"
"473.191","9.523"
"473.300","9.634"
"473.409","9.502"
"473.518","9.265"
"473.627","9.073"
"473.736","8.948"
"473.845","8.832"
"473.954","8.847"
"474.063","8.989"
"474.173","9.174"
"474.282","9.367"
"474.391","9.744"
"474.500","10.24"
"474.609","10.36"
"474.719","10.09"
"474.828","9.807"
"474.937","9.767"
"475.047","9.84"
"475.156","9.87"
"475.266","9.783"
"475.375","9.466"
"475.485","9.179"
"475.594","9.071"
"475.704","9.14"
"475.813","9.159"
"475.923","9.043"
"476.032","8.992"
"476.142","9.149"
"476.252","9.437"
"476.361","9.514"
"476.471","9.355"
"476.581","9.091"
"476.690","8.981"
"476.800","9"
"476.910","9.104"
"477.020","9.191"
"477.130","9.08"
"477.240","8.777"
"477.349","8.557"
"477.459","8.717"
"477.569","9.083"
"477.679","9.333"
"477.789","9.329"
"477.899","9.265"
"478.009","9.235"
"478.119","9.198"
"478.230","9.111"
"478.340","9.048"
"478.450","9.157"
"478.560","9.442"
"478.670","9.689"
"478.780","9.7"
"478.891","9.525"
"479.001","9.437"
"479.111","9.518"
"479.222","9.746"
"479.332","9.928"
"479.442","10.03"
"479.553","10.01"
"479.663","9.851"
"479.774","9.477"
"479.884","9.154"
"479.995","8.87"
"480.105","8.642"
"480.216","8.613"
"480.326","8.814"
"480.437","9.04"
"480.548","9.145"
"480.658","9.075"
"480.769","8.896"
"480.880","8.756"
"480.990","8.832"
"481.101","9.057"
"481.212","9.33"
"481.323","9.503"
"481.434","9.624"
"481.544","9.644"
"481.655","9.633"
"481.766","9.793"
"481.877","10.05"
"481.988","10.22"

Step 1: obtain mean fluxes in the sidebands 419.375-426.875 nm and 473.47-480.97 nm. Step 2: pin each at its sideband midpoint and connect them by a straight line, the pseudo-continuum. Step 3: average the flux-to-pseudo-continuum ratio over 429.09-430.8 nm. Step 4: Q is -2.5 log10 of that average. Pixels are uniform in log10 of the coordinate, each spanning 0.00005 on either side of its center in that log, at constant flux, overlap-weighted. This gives 0.24 mag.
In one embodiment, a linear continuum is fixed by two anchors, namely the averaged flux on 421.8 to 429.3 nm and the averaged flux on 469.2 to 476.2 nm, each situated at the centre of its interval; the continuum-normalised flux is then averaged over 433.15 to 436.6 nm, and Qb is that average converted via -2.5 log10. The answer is -0.12 mag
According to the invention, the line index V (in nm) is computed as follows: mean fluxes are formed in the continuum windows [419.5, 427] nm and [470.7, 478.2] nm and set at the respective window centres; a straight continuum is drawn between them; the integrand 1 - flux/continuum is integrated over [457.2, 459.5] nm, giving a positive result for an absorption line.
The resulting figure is -0.24 nm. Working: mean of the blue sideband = 6.06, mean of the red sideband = 9.46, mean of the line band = 9.28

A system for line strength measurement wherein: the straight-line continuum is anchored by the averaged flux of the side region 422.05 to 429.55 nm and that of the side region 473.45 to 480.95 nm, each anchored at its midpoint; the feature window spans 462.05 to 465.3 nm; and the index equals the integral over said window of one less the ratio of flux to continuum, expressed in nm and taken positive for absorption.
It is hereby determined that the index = -0.48 nm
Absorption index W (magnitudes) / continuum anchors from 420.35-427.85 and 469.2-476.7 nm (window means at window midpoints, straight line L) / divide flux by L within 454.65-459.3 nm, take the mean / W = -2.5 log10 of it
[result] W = -0.11 mag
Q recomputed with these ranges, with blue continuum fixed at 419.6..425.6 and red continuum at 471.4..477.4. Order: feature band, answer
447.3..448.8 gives -0.09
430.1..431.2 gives 0.47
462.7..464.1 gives -0.13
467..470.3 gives -0.06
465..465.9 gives -0.03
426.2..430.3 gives 0.12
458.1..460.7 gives -0.08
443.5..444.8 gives -0.05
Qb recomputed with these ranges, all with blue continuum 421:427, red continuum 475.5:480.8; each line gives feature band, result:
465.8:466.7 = -0.18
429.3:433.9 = 0.08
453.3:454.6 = -0.06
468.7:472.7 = -0.11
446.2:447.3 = -0.15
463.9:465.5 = -0.10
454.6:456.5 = -0.20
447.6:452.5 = -0.18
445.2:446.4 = 0.02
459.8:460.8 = -0.11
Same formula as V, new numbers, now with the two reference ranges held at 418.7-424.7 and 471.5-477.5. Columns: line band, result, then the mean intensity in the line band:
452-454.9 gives -0.140 nm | 8.45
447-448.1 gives -0.109 nm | 8.43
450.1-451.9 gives -0.358 nm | 9.47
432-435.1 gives -0.107 nm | 6.97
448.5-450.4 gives -0.234 nm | 8.76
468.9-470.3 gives -0.109 nm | 9.85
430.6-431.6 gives 0.311 nm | 4.54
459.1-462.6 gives -0.388 nm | 9.5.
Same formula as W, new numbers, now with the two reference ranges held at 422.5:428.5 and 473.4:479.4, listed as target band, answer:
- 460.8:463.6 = -0.18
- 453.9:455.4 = -0.15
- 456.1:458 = -0.16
